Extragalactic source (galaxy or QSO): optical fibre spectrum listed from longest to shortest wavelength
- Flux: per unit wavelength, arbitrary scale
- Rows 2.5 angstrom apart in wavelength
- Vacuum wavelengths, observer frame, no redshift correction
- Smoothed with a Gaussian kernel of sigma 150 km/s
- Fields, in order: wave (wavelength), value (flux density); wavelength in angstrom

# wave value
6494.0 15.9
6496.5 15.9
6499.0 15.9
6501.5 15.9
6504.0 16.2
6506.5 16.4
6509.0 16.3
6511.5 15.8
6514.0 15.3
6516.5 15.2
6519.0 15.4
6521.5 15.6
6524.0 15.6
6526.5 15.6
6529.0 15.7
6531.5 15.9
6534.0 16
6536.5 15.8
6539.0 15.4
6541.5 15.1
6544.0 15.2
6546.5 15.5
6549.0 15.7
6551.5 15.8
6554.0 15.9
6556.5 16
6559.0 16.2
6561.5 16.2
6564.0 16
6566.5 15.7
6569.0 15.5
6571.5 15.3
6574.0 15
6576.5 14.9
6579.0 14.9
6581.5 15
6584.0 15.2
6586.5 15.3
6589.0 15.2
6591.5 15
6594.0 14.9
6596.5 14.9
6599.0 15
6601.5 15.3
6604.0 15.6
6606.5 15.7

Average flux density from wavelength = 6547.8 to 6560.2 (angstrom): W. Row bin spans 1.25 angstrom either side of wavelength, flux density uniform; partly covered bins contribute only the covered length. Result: 15.9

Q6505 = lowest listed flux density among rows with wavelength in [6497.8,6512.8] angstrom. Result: 15.8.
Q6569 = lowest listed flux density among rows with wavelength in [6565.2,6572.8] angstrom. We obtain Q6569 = 15.3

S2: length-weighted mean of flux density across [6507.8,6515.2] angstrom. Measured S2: 15.8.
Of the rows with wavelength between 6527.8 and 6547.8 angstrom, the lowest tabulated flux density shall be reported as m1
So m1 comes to 15.1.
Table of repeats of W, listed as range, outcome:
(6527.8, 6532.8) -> 15.8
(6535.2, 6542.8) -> 15.4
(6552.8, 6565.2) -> 16.1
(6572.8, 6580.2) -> 14.9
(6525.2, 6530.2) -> 15.6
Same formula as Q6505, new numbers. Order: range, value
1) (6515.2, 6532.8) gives 15.2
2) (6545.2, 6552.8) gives 15.5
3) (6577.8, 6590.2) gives 14.9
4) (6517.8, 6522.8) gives 15.4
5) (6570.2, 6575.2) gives 15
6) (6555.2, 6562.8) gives 16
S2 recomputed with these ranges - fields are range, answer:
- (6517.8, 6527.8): 15.6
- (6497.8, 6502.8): 15.9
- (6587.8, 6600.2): 15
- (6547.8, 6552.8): 15.8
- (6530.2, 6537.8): 15.9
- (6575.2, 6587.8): 15.1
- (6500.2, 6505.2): 16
